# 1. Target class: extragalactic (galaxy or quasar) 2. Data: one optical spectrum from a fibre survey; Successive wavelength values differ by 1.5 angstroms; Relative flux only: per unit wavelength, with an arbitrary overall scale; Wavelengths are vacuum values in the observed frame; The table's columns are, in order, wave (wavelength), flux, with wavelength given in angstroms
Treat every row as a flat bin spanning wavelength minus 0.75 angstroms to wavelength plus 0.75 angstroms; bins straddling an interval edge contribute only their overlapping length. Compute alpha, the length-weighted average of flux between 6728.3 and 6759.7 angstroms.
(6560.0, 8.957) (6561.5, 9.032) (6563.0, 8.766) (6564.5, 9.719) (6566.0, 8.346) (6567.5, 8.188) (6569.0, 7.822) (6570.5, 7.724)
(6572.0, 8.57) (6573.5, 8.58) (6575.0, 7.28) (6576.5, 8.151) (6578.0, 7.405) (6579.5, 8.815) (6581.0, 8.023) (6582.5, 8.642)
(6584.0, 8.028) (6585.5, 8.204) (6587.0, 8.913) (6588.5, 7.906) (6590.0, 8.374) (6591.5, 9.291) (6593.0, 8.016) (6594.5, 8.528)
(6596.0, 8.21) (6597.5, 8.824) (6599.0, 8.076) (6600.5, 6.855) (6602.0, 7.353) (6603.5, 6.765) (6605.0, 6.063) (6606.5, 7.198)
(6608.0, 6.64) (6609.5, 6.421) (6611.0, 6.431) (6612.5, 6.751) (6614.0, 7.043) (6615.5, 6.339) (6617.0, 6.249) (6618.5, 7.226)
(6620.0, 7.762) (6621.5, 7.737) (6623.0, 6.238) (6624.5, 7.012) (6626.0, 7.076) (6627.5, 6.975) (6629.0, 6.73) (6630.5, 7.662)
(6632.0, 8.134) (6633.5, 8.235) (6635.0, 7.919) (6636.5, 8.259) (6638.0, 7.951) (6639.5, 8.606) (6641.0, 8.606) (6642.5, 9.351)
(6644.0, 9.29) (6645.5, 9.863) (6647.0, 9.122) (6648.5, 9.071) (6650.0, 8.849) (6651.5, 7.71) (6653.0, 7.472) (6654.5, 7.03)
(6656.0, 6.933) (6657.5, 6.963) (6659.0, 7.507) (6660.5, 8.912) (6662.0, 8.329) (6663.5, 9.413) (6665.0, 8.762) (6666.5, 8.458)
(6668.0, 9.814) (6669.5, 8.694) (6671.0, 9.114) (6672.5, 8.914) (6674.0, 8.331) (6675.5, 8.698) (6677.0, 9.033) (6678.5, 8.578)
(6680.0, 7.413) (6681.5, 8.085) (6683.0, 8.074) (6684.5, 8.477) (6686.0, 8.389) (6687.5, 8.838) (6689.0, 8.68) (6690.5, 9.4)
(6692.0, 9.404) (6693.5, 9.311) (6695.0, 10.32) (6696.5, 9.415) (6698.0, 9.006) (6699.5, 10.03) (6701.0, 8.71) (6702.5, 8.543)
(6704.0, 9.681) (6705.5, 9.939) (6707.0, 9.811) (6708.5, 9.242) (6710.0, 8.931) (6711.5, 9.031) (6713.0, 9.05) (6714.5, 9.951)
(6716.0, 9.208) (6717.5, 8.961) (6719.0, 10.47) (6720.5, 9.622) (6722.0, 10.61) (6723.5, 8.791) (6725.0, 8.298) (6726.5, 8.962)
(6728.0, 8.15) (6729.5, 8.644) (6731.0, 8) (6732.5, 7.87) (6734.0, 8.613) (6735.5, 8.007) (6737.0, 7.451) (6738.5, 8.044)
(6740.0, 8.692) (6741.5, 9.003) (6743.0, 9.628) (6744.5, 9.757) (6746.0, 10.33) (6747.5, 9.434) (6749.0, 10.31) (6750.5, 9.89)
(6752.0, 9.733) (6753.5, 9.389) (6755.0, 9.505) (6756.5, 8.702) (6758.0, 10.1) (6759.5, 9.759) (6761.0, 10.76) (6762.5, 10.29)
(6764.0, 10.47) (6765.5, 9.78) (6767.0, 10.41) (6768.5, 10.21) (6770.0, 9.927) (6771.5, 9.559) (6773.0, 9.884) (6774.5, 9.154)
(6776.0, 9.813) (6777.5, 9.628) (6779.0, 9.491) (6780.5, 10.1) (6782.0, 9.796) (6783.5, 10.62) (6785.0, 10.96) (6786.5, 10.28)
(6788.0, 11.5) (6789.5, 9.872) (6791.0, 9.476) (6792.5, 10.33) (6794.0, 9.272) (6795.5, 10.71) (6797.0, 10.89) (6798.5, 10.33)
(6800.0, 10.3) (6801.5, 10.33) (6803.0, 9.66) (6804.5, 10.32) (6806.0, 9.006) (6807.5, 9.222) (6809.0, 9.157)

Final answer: 9.06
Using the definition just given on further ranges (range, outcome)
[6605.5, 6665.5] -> 7.73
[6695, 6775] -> 9.36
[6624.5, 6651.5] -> 8.28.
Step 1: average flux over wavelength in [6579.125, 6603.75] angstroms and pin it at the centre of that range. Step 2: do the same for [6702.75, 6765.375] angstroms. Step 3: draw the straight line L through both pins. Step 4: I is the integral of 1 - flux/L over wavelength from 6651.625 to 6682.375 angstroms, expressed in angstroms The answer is 1.6 angstroms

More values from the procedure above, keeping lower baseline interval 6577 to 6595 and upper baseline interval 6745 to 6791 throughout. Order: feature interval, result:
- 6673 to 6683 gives 0.9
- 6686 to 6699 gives 0.1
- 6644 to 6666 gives 1.6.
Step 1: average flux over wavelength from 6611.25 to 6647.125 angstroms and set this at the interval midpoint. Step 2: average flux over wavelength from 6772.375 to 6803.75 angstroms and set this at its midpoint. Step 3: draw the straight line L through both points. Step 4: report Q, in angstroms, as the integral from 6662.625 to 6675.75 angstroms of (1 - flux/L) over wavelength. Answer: -0.9 angstroms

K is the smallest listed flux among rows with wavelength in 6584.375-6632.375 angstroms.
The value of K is 6.063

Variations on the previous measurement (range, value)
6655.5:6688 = 6.933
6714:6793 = 7.451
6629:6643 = 6.73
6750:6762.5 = 8.702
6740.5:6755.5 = 9.003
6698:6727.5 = 8.298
